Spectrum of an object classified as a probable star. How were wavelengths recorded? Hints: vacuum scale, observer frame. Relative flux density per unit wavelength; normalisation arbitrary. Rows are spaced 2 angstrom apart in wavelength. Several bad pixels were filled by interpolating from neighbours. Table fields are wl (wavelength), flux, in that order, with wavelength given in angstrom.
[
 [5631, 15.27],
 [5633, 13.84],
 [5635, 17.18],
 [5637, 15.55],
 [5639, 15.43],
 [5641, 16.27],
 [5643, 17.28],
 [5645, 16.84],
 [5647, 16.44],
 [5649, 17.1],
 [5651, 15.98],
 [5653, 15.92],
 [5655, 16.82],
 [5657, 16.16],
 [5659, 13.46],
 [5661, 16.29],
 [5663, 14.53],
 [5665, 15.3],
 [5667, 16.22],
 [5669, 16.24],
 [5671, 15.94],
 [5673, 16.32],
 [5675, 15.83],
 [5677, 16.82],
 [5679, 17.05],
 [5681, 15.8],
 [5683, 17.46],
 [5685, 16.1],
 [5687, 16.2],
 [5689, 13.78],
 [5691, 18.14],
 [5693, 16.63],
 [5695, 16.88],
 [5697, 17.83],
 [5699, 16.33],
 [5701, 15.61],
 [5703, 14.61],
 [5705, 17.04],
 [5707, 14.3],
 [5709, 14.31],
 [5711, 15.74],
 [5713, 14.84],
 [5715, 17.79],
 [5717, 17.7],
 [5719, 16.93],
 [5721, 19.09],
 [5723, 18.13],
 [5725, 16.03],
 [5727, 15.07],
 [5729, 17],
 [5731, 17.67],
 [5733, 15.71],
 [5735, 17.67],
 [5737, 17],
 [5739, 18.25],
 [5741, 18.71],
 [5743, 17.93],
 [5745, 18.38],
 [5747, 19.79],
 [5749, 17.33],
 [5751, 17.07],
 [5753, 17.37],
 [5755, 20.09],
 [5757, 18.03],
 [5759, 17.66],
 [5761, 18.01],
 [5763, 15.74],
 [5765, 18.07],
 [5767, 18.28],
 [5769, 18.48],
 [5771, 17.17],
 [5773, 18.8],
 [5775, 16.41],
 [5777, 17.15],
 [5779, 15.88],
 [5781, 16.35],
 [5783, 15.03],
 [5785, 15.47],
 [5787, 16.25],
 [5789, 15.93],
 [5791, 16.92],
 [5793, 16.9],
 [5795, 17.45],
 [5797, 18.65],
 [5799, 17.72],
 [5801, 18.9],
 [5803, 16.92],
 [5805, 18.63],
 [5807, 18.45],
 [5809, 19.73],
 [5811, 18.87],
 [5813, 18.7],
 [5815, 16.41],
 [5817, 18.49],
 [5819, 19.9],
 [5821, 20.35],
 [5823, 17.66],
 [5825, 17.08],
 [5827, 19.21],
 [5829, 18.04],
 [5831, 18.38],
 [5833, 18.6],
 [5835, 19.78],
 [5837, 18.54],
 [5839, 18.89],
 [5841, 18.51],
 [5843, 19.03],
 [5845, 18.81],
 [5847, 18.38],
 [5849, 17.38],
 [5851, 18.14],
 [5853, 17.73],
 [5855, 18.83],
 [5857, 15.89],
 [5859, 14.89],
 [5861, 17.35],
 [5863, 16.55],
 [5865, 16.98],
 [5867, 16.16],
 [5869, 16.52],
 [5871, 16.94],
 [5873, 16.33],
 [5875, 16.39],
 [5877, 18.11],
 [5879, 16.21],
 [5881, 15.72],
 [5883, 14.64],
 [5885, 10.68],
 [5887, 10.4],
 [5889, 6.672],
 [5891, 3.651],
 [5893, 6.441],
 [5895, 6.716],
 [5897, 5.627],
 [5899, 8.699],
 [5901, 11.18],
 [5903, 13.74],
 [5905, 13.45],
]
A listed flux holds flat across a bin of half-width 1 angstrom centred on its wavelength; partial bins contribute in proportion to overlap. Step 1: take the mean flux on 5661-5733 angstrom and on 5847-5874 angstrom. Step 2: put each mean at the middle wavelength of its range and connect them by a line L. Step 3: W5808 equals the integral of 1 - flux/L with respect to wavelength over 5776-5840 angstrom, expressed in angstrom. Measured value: -4.2 angstrom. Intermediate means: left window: 16.3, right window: 17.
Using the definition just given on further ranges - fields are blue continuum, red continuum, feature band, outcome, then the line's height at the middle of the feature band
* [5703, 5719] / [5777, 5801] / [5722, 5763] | -3.4 angstrom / 16.3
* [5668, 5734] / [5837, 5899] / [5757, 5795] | -3.1 angstrom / 15.7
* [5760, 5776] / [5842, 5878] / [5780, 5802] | 0.8 angstrom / 17.5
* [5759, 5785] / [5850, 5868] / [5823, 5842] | -1.7 angstrom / 17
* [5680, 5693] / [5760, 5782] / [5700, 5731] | 0.6 angstrom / 16.6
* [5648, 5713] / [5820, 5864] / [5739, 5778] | -2.1 angstrom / 17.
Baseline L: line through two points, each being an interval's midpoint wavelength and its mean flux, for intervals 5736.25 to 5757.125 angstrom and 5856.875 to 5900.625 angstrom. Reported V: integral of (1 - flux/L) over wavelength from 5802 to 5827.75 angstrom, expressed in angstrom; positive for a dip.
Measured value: -5.0 angstrom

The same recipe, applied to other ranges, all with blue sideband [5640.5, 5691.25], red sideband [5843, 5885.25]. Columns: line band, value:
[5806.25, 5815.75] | -1.08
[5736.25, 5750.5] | -1.57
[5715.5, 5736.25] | -1.00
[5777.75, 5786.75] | 0.40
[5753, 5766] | -1.15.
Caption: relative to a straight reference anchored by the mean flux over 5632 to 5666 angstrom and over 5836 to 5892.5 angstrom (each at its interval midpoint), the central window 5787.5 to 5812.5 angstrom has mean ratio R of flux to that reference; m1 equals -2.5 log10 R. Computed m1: -0.13 mag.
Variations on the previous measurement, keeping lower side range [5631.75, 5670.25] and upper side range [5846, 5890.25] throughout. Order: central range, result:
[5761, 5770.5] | -0.12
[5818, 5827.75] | -0.19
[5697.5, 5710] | 0.03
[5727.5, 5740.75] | -0.09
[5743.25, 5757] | -0.16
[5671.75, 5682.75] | -0.04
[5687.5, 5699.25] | -0.05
